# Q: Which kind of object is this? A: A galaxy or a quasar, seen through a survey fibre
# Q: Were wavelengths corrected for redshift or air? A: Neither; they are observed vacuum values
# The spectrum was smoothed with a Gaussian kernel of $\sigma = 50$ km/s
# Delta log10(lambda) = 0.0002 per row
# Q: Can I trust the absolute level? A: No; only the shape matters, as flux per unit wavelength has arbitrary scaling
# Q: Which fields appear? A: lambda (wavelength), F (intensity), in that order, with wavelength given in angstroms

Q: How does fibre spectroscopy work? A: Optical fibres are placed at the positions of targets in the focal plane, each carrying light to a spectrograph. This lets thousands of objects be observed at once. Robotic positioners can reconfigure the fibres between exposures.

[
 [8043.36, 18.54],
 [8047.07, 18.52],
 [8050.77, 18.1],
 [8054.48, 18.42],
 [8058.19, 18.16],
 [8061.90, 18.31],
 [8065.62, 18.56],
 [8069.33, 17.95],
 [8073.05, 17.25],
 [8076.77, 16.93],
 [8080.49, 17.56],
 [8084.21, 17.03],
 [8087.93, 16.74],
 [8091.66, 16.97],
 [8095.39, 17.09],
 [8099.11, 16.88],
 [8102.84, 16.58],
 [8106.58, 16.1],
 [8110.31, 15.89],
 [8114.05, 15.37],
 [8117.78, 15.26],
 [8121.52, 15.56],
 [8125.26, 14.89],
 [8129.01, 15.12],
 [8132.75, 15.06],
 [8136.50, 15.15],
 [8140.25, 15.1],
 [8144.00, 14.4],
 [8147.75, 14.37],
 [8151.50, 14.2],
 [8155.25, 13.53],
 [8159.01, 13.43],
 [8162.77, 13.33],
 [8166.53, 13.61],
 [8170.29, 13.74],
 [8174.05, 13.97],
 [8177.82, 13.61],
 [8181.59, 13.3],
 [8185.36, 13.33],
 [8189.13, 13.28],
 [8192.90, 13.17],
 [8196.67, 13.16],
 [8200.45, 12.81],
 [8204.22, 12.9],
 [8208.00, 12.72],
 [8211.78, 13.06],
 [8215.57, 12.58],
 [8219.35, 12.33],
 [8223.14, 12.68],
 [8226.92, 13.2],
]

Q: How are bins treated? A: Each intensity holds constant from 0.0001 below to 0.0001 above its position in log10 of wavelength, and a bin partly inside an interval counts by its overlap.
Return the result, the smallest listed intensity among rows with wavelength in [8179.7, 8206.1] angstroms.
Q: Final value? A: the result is 12.81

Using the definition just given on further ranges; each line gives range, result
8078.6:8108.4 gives 16.1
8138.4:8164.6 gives 13.33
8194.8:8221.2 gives 12.33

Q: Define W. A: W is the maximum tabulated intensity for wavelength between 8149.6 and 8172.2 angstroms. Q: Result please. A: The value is 14.2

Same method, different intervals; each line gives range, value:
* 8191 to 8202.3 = 13.17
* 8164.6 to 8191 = 13.97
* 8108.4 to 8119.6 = 15.89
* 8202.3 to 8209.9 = 12.9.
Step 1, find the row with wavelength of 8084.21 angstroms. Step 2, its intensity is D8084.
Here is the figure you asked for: 17.03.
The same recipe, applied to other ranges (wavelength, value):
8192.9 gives 13.17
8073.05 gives 17.25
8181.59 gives 13.3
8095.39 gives 17.09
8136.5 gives 15.15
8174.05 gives 13.97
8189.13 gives 13.28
